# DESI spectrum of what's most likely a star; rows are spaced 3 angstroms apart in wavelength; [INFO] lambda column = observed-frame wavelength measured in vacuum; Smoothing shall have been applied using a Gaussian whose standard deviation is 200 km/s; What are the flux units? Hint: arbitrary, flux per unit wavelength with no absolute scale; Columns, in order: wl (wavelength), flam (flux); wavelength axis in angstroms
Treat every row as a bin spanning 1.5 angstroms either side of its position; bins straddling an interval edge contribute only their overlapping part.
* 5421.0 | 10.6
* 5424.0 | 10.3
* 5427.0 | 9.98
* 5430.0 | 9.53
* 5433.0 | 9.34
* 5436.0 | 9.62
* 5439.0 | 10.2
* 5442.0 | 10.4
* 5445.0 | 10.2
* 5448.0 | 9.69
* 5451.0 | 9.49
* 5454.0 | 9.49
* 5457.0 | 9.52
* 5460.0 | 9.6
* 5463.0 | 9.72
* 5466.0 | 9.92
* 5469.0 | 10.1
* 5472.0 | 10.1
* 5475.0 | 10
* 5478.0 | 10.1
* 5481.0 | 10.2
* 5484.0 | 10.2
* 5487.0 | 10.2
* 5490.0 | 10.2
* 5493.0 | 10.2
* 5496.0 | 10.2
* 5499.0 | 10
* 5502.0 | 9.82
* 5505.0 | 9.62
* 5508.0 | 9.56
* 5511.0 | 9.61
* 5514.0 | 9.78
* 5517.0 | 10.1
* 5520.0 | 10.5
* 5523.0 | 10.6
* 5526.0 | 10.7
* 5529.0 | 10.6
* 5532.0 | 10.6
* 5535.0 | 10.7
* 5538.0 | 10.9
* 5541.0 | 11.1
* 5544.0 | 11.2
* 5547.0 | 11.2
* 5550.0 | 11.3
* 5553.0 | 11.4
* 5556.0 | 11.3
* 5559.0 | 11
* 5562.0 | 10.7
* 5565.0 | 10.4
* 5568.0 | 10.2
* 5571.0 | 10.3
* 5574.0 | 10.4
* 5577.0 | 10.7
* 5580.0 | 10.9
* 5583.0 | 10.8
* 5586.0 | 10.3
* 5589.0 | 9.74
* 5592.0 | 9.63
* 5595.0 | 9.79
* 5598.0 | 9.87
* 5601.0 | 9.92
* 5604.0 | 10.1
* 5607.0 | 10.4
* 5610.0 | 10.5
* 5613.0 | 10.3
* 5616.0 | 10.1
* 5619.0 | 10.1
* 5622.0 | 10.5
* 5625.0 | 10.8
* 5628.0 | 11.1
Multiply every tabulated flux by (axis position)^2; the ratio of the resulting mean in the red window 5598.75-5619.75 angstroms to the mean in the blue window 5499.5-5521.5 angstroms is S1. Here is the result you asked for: 1.07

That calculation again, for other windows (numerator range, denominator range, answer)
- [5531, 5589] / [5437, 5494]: 1.12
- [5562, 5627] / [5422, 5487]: 1.09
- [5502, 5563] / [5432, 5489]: 1.10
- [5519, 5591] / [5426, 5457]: 1.14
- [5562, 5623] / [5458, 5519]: 1.07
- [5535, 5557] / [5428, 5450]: 1.18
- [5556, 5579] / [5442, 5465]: 1.13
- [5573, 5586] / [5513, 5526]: 1.06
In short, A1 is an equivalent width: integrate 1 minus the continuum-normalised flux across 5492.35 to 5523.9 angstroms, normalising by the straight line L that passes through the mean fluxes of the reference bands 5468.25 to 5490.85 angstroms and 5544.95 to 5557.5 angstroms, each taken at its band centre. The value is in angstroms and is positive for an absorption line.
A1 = 1.83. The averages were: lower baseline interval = 10.1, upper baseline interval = 11.3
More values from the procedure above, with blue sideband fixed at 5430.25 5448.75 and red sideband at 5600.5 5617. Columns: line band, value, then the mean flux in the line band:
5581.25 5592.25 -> 0.0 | 10.2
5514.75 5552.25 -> -2.6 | 10.8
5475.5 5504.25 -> -0.3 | 10.1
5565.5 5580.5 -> -0.4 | 10.5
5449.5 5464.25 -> 0.5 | 9.56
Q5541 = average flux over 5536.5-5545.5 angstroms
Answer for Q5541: 11.1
